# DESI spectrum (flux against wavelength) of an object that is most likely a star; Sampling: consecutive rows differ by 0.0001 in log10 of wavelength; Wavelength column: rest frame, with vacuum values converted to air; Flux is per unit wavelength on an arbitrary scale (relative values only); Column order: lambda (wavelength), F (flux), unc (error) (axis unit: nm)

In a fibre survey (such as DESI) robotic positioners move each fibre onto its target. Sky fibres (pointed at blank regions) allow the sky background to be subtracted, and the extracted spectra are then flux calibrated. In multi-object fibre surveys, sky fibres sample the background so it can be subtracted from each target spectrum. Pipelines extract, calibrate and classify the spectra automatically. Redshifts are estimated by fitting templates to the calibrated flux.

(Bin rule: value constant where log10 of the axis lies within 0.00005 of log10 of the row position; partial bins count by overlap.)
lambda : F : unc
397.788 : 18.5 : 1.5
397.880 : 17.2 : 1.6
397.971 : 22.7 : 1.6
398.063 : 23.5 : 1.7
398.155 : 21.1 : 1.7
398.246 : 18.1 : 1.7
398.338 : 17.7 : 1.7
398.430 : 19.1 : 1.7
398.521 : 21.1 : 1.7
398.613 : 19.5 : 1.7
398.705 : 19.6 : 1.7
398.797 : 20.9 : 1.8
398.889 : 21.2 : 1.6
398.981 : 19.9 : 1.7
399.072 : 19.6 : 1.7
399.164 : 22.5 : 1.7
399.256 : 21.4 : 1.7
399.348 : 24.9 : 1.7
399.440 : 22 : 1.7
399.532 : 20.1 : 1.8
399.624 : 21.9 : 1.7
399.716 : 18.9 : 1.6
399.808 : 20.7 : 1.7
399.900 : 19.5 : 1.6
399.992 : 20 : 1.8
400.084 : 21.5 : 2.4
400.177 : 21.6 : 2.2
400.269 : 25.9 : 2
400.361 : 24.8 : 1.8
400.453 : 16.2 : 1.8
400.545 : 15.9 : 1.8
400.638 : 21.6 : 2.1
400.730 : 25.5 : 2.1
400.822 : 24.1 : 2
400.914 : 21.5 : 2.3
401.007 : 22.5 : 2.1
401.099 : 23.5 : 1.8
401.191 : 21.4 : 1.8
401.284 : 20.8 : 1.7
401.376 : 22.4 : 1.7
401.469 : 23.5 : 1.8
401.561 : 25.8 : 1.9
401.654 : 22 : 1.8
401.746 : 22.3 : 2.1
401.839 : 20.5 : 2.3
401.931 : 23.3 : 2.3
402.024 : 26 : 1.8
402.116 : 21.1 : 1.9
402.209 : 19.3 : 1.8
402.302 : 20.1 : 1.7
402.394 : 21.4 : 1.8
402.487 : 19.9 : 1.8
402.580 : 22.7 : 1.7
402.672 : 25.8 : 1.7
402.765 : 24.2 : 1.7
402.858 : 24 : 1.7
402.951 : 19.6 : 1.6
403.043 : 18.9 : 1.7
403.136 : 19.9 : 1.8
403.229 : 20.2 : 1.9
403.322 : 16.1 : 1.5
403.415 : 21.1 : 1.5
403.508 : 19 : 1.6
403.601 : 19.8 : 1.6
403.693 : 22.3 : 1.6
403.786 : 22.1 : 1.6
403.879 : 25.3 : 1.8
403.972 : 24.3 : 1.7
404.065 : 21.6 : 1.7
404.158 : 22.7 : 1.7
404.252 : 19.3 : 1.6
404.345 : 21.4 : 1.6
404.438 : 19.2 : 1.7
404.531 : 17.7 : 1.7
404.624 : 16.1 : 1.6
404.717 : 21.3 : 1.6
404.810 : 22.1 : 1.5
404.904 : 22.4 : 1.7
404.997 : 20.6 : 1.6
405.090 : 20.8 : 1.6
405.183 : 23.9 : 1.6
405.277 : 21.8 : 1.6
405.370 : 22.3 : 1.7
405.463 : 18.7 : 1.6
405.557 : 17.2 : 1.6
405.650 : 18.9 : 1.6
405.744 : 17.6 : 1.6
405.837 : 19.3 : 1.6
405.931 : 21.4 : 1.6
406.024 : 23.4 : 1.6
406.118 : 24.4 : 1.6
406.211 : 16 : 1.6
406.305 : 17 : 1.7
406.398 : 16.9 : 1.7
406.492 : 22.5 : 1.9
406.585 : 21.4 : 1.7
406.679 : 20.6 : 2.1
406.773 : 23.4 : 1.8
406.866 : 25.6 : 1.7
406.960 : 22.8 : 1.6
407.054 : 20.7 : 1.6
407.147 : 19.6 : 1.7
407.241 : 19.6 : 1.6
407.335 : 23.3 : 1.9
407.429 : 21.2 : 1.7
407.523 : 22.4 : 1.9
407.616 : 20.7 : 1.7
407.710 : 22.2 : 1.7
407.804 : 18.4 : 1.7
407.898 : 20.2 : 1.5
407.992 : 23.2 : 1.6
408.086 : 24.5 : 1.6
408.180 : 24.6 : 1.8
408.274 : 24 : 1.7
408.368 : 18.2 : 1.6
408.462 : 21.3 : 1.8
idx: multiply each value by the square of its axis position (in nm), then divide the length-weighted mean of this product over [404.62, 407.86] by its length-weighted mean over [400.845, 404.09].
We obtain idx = 0.97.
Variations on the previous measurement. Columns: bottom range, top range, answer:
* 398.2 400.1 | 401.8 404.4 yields 1.07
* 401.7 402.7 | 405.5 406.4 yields 0.90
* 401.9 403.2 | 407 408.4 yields 1.01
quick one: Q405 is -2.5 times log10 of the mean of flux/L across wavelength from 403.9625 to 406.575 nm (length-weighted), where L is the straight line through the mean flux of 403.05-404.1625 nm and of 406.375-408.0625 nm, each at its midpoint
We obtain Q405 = 0.05 mag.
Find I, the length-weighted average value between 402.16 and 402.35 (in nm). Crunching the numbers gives 19.7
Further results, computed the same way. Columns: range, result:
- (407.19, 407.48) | 21.3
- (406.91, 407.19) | 21.1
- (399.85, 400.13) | 20.4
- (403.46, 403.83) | 20.8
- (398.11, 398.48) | 19.1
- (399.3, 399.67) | 22.2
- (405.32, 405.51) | 20.6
